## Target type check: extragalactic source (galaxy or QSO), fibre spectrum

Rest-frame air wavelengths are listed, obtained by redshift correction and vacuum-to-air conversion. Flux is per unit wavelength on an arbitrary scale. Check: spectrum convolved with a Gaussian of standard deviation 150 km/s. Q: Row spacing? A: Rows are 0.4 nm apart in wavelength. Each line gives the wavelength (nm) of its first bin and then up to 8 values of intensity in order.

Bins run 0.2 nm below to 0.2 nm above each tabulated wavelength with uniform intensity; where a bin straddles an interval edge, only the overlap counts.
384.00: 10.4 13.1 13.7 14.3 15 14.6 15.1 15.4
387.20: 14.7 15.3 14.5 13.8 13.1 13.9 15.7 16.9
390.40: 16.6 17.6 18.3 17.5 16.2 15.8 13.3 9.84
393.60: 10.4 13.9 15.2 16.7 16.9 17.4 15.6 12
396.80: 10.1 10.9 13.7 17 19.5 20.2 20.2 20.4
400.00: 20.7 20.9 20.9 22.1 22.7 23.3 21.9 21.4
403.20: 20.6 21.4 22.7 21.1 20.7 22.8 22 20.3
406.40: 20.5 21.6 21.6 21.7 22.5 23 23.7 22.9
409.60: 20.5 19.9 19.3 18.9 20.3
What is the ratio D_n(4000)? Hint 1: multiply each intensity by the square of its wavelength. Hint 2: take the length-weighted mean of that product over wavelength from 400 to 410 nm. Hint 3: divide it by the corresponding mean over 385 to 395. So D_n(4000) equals 1.6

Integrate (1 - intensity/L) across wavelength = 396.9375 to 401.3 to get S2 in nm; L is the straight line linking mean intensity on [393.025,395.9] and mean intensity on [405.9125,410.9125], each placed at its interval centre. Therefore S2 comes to -0.46 nm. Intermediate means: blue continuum 14.4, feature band 18.6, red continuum 21.3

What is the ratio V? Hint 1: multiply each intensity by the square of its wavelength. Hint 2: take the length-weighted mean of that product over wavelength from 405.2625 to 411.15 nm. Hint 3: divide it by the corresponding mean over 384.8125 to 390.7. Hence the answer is 1.58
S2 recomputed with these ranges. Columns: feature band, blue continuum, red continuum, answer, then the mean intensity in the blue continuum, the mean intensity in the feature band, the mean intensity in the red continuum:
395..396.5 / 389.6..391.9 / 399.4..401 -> 0.26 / 17.2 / 15.7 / 20.7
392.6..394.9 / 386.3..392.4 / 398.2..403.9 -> 0.61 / 15.7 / 13.1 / 21.2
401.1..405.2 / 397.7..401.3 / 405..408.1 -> -0.20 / 20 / 21.8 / 21.6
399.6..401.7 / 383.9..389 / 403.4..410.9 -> -0.23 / 14.1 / 21.3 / 21.5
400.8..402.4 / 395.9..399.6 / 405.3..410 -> -0.38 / 15.7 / 22.4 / 21.8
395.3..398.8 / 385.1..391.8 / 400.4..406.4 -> 0.76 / 15.4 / 14.9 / 21.6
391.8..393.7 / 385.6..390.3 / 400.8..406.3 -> 0.41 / 14.9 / 13.3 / 21.7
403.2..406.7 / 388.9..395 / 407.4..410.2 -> -0.16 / 15.2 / 21.4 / 22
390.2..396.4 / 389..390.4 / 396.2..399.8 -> 0.19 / 15.7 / 15.3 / 16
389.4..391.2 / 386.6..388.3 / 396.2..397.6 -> -0.40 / 14.9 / 16.9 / 11.4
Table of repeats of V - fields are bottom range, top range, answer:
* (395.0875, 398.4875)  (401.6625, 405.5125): 1.55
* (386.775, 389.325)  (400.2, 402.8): 1.64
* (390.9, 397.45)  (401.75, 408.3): 1.59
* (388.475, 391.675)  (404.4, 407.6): 1.44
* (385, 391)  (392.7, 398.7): 0.98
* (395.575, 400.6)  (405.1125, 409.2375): 1.37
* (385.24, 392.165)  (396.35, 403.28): 1.29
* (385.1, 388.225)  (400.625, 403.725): 1.59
